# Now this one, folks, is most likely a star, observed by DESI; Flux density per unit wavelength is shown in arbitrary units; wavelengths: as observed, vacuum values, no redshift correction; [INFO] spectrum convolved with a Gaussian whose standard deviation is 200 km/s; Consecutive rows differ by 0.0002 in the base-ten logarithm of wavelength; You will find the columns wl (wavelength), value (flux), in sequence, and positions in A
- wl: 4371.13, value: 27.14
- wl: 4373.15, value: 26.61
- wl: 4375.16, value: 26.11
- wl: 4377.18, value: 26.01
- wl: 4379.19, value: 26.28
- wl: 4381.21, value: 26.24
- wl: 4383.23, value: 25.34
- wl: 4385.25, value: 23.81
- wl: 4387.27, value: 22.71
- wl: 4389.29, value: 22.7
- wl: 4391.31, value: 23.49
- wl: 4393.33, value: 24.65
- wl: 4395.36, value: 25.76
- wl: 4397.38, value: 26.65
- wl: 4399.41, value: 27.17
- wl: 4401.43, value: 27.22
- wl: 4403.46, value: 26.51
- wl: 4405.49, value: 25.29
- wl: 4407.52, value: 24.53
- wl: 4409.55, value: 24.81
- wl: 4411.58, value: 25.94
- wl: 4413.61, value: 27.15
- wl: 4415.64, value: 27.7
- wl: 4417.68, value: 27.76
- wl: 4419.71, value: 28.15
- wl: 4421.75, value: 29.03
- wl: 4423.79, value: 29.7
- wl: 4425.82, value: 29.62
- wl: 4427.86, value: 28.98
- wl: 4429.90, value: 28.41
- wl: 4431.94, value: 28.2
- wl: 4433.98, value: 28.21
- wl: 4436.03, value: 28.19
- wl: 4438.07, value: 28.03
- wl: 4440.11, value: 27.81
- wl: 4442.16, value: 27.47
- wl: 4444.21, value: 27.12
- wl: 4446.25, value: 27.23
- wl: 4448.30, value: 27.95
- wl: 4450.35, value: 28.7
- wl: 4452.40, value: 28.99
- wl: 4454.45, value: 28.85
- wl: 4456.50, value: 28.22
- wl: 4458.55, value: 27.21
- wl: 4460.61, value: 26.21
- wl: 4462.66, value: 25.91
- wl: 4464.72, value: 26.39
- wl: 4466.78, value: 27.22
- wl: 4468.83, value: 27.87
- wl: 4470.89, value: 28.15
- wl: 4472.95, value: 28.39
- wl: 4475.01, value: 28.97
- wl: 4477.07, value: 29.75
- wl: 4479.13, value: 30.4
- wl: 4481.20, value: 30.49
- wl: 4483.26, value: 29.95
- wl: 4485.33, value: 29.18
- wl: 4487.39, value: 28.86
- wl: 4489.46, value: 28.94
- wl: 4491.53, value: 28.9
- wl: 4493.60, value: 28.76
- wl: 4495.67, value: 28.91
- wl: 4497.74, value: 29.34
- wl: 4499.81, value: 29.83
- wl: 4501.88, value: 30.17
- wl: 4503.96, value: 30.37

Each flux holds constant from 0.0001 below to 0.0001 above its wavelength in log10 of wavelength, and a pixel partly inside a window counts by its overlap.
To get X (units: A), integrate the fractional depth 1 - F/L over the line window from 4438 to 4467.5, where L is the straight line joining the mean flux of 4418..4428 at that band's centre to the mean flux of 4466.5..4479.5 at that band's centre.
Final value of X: 1.3 A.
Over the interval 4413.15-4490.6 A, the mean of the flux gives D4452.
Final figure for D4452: 28.3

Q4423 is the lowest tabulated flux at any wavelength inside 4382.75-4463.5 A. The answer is 22.7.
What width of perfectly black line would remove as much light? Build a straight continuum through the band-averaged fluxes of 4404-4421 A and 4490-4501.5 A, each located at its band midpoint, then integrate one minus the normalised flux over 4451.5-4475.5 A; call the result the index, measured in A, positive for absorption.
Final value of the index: 0.4 A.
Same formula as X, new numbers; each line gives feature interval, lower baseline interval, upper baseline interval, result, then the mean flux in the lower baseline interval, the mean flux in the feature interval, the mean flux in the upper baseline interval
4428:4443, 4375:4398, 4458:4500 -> -0.7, 24.9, 28.1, 28.5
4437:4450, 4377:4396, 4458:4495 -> -0.3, 24.6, 27.7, 28.4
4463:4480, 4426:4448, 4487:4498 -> 0.2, 28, 28.3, 28.9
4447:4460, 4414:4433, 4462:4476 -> -0.1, 28.6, 28.2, 27.6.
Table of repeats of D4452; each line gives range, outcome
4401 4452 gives 27.6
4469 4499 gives 29.2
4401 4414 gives 25.8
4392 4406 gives 26.1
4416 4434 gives 28.7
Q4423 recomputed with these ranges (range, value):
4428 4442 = 27.81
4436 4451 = 27.12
